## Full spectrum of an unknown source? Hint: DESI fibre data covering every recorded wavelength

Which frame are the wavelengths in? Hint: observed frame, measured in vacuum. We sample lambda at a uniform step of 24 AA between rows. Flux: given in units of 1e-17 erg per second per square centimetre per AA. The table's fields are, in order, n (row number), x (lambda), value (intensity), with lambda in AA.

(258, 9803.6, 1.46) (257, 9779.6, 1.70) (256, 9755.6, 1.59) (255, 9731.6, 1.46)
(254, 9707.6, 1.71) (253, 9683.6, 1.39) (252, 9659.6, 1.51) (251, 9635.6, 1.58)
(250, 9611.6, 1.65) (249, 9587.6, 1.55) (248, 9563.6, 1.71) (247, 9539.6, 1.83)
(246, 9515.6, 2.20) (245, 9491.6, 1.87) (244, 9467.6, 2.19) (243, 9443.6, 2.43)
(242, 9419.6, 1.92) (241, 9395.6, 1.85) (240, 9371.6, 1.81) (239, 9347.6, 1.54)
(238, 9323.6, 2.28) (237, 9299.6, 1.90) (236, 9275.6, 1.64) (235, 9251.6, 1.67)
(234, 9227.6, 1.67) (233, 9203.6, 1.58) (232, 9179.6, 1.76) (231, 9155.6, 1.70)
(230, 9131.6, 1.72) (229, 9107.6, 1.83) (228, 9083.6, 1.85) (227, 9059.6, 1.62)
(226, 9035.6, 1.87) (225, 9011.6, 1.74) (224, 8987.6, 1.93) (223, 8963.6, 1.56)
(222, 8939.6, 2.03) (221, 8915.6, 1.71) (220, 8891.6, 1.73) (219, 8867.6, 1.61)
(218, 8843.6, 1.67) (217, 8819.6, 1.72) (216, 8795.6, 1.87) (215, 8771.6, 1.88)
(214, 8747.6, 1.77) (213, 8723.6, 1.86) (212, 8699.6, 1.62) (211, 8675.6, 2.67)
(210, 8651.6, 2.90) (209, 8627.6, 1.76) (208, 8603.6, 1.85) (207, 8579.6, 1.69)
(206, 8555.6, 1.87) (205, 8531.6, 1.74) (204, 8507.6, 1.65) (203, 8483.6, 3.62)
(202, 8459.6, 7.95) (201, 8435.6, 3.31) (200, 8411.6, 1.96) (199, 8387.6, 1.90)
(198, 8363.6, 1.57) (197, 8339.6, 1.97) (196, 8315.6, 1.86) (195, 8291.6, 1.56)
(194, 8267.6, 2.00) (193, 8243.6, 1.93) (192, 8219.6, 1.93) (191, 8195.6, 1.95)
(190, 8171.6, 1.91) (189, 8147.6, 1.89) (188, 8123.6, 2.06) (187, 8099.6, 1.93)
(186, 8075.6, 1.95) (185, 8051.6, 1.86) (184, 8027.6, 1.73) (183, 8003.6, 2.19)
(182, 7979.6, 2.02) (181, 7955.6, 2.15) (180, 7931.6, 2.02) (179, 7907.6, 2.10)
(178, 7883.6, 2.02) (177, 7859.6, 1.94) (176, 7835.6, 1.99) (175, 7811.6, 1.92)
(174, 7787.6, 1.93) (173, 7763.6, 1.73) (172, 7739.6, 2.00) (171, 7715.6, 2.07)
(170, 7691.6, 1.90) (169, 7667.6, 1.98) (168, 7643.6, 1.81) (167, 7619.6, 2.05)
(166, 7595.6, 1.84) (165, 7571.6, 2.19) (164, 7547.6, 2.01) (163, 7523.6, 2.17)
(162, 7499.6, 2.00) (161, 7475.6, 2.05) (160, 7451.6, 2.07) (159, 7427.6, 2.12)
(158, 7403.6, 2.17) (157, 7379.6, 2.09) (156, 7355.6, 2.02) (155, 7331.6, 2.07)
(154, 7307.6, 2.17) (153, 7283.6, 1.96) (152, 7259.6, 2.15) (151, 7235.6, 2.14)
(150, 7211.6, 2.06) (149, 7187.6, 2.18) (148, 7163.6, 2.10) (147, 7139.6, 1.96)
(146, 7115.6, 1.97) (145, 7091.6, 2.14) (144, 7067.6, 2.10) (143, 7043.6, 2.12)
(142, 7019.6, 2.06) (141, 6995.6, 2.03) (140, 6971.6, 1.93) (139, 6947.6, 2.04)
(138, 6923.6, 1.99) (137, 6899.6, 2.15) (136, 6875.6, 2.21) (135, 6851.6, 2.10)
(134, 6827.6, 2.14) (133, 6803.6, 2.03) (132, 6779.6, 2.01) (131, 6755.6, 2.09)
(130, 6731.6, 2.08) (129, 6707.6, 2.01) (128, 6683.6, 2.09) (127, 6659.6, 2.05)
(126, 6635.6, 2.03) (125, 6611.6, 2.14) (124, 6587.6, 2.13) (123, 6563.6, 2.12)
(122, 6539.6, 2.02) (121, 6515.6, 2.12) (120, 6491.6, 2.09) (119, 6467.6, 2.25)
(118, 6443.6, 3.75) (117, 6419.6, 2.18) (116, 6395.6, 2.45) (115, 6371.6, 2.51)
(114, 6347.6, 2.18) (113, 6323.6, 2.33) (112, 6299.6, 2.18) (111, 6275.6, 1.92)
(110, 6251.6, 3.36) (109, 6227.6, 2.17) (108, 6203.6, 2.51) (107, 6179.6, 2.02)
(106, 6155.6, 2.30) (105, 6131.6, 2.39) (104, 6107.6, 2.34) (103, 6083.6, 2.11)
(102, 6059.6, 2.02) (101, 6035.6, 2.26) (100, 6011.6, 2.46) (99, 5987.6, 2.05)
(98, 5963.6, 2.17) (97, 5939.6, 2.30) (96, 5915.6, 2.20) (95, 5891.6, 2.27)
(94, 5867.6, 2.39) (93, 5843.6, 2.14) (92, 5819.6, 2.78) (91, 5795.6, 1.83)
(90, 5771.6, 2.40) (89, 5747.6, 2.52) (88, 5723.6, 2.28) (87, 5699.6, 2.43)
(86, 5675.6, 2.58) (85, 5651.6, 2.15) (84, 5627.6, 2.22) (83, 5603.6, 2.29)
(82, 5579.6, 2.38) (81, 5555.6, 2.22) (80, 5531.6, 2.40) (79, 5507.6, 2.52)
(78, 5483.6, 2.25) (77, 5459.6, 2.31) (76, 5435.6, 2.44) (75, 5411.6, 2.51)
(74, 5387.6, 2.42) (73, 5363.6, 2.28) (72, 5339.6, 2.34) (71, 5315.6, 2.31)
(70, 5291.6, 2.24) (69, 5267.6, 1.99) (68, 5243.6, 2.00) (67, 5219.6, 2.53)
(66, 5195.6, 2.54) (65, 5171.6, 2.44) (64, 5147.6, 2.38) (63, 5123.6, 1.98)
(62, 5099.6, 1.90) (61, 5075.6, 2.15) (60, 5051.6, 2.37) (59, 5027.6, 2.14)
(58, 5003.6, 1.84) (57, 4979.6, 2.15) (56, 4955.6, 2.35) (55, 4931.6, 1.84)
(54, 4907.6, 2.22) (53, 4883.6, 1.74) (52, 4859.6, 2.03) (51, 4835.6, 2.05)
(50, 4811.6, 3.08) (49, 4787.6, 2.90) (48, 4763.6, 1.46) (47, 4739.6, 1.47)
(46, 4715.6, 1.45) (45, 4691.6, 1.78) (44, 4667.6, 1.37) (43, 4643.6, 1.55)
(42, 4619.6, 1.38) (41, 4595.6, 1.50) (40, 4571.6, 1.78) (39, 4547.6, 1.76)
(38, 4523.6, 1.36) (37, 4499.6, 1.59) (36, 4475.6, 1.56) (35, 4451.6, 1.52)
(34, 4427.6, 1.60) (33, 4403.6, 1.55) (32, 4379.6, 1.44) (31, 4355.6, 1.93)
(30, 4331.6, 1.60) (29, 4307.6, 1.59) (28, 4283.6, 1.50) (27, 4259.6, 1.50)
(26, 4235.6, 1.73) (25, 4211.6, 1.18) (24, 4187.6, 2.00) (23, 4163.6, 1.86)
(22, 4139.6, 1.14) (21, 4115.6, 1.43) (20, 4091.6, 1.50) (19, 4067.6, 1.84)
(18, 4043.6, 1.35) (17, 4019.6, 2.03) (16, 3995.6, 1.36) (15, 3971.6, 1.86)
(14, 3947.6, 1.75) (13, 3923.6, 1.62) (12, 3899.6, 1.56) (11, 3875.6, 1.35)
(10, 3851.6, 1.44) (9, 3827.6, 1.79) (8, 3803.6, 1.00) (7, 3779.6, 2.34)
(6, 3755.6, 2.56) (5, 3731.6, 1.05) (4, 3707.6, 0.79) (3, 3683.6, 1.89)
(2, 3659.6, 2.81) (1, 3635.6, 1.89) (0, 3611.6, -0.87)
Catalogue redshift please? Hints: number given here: 0.29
